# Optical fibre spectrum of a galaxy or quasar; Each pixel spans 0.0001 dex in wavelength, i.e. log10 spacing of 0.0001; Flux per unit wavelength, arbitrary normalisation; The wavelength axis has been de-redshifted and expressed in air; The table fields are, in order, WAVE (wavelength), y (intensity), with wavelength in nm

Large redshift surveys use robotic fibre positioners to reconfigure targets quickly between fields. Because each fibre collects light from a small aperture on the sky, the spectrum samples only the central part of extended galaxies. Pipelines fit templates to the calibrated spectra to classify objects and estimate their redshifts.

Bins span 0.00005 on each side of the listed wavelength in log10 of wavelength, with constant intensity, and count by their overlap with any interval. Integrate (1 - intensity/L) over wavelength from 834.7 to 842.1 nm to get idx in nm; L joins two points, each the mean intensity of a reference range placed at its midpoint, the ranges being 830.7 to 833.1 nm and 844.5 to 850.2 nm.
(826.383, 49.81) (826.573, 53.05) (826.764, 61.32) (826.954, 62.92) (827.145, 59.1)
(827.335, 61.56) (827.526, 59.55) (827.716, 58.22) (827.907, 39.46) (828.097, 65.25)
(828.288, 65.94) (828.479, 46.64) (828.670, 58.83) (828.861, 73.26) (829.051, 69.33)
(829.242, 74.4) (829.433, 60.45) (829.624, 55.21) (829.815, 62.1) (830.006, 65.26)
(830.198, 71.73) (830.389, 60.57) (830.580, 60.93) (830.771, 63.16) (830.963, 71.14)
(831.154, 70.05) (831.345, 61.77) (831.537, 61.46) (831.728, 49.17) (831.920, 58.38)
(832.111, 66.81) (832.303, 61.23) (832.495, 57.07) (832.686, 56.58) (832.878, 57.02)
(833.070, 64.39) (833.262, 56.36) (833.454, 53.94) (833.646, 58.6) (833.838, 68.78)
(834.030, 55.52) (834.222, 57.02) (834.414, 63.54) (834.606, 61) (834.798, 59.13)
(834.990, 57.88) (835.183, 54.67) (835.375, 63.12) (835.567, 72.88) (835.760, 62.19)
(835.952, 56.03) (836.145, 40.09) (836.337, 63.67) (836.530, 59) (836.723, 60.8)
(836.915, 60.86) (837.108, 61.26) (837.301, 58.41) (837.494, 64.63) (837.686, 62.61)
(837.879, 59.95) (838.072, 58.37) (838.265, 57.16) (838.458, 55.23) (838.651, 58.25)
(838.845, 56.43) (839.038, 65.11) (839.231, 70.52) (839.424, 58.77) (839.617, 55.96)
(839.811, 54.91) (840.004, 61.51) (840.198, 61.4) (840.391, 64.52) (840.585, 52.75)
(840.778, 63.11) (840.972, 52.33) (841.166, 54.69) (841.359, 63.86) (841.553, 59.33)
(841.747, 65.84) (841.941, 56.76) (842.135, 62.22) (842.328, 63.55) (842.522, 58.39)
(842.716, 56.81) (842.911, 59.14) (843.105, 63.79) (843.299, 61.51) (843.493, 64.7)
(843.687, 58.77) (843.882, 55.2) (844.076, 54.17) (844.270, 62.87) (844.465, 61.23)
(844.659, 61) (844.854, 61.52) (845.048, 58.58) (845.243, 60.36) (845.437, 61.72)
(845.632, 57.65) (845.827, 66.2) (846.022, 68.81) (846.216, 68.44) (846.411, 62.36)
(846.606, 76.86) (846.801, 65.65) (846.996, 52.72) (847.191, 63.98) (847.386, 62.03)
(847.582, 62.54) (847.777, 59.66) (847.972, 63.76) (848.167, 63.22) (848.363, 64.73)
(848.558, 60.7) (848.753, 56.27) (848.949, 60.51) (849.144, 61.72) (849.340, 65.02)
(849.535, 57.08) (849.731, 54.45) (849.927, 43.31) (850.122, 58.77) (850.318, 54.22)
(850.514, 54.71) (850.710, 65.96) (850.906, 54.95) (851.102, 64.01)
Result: 0.21 nm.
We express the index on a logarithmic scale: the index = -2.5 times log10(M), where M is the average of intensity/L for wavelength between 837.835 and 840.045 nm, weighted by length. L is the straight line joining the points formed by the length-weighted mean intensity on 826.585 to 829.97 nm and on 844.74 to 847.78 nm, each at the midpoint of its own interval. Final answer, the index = 0.05 mag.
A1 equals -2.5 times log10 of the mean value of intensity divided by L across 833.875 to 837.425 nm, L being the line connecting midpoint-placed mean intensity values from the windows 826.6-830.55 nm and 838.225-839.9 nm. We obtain 0.01 mag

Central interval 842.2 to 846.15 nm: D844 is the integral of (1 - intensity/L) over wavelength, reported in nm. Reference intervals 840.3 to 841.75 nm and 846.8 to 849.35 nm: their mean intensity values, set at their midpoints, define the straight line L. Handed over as -0.05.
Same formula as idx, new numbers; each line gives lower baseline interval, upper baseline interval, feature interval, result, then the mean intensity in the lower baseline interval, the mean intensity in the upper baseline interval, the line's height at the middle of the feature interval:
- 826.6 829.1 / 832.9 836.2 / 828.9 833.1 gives -0.227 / 59.7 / 59.3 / 59.5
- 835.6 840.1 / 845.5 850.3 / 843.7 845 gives 0.030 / 59.4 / 61.4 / 60.7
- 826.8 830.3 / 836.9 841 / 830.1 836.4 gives 0.037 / 61.6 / 59.8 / 60.8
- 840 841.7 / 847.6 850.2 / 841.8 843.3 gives -0.026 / 59.3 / 59.3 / 59.3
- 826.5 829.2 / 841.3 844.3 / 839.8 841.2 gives 0.041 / 59.9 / 60.3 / 60.3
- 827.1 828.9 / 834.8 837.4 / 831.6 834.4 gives 0.005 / 58.3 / 59.3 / 58.9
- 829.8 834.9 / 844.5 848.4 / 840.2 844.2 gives 0.182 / 61.2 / 63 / 62.5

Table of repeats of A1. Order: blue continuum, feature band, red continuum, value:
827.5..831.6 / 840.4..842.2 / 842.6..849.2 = 0.05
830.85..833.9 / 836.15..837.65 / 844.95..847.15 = 0.03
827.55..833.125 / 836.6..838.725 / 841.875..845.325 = 0.02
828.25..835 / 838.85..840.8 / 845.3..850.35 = 0.01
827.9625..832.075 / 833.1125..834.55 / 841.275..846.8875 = 0.06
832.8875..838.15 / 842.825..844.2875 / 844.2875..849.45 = 0.03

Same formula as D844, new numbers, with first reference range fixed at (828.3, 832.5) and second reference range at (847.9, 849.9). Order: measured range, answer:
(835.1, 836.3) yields 0.07 nm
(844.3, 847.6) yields -0.14 nm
